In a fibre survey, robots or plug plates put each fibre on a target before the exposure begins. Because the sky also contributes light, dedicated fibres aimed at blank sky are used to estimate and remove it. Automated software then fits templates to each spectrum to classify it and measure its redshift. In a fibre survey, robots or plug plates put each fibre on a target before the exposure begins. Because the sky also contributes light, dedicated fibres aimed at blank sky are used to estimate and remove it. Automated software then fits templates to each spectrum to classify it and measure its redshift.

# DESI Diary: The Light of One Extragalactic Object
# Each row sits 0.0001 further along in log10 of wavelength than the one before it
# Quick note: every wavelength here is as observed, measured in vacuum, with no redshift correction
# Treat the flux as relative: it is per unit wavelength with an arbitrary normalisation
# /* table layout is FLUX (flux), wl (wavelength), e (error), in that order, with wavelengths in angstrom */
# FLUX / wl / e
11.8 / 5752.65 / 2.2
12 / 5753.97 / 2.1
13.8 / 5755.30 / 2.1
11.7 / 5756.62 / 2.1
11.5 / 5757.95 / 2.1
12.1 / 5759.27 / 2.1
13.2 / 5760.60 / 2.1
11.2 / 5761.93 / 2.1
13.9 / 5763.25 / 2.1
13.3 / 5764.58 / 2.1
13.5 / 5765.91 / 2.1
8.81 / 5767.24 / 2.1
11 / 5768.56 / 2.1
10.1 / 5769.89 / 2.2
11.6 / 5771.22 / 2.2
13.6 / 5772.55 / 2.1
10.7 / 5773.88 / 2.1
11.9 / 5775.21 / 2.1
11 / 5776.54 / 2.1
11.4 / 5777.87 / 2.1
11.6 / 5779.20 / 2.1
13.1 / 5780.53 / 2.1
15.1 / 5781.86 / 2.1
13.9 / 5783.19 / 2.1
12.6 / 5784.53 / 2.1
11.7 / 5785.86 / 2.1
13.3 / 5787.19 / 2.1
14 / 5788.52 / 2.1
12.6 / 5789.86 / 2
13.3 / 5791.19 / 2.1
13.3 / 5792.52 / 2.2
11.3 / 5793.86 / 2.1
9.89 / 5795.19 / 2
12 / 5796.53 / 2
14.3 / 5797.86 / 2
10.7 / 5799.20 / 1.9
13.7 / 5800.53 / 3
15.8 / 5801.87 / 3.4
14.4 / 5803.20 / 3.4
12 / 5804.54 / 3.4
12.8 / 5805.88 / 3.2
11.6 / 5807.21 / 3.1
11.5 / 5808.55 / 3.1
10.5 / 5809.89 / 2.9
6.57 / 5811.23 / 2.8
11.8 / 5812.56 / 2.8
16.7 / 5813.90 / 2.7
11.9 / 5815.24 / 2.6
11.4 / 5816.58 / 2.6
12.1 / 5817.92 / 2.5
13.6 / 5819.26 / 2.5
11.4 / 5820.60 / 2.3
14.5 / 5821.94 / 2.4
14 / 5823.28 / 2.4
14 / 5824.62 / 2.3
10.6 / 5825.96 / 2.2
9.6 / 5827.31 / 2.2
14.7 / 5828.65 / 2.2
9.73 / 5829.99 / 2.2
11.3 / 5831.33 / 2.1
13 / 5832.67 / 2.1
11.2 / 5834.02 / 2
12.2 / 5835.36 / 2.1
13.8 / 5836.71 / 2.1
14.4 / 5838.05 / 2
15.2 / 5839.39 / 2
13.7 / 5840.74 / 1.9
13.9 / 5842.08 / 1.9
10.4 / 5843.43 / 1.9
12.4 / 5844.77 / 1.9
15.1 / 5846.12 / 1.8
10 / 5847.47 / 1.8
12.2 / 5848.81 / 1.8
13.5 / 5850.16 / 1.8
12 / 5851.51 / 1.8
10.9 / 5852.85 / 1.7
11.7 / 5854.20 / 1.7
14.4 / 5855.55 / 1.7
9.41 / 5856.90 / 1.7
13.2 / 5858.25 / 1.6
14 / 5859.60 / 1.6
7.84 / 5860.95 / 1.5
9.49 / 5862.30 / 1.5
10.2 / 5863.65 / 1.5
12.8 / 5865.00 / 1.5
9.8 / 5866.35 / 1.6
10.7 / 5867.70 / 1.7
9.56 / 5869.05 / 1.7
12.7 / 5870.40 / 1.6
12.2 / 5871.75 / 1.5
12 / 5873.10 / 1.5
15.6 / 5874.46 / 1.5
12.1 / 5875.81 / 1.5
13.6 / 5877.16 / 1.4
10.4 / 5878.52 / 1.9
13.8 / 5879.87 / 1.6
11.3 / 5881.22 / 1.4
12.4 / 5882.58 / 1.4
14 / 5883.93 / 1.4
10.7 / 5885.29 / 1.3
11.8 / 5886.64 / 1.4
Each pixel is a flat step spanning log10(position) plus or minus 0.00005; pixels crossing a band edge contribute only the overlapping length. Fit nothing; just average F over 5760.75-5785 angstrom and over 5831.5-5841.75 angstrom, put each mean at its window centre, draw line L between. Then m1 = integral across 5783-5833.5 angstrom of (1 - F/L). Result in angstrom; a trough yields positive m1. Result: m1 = 1.4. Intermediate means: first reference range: 12.1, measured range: 12.4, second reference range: 13.3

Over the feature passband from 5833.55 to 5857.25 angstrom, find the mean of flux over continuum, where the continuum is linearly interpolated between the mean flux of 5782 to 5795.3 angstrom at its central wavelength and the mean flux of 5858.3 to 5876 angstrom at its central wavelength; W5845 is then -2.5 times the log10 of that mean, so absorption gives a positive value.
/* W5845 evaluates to -0.07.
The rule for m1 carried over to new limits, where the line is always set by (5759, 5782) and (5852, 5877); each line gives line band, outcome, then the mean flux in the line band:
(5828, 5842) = -1.45 angstrom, 13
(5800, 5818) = -0.75 angstrom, 12.3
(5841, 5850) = -0.58 angstrom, 12.5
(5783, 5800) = -0.84 angstrom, 12.5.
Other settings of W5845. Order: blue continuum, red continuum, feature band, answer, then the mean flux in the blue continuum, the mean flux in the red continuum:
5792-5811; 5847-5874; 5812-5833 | -0.05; 12.3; 11.5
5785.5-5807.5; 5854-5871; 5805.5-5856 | -0.04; 12.8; 11.2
